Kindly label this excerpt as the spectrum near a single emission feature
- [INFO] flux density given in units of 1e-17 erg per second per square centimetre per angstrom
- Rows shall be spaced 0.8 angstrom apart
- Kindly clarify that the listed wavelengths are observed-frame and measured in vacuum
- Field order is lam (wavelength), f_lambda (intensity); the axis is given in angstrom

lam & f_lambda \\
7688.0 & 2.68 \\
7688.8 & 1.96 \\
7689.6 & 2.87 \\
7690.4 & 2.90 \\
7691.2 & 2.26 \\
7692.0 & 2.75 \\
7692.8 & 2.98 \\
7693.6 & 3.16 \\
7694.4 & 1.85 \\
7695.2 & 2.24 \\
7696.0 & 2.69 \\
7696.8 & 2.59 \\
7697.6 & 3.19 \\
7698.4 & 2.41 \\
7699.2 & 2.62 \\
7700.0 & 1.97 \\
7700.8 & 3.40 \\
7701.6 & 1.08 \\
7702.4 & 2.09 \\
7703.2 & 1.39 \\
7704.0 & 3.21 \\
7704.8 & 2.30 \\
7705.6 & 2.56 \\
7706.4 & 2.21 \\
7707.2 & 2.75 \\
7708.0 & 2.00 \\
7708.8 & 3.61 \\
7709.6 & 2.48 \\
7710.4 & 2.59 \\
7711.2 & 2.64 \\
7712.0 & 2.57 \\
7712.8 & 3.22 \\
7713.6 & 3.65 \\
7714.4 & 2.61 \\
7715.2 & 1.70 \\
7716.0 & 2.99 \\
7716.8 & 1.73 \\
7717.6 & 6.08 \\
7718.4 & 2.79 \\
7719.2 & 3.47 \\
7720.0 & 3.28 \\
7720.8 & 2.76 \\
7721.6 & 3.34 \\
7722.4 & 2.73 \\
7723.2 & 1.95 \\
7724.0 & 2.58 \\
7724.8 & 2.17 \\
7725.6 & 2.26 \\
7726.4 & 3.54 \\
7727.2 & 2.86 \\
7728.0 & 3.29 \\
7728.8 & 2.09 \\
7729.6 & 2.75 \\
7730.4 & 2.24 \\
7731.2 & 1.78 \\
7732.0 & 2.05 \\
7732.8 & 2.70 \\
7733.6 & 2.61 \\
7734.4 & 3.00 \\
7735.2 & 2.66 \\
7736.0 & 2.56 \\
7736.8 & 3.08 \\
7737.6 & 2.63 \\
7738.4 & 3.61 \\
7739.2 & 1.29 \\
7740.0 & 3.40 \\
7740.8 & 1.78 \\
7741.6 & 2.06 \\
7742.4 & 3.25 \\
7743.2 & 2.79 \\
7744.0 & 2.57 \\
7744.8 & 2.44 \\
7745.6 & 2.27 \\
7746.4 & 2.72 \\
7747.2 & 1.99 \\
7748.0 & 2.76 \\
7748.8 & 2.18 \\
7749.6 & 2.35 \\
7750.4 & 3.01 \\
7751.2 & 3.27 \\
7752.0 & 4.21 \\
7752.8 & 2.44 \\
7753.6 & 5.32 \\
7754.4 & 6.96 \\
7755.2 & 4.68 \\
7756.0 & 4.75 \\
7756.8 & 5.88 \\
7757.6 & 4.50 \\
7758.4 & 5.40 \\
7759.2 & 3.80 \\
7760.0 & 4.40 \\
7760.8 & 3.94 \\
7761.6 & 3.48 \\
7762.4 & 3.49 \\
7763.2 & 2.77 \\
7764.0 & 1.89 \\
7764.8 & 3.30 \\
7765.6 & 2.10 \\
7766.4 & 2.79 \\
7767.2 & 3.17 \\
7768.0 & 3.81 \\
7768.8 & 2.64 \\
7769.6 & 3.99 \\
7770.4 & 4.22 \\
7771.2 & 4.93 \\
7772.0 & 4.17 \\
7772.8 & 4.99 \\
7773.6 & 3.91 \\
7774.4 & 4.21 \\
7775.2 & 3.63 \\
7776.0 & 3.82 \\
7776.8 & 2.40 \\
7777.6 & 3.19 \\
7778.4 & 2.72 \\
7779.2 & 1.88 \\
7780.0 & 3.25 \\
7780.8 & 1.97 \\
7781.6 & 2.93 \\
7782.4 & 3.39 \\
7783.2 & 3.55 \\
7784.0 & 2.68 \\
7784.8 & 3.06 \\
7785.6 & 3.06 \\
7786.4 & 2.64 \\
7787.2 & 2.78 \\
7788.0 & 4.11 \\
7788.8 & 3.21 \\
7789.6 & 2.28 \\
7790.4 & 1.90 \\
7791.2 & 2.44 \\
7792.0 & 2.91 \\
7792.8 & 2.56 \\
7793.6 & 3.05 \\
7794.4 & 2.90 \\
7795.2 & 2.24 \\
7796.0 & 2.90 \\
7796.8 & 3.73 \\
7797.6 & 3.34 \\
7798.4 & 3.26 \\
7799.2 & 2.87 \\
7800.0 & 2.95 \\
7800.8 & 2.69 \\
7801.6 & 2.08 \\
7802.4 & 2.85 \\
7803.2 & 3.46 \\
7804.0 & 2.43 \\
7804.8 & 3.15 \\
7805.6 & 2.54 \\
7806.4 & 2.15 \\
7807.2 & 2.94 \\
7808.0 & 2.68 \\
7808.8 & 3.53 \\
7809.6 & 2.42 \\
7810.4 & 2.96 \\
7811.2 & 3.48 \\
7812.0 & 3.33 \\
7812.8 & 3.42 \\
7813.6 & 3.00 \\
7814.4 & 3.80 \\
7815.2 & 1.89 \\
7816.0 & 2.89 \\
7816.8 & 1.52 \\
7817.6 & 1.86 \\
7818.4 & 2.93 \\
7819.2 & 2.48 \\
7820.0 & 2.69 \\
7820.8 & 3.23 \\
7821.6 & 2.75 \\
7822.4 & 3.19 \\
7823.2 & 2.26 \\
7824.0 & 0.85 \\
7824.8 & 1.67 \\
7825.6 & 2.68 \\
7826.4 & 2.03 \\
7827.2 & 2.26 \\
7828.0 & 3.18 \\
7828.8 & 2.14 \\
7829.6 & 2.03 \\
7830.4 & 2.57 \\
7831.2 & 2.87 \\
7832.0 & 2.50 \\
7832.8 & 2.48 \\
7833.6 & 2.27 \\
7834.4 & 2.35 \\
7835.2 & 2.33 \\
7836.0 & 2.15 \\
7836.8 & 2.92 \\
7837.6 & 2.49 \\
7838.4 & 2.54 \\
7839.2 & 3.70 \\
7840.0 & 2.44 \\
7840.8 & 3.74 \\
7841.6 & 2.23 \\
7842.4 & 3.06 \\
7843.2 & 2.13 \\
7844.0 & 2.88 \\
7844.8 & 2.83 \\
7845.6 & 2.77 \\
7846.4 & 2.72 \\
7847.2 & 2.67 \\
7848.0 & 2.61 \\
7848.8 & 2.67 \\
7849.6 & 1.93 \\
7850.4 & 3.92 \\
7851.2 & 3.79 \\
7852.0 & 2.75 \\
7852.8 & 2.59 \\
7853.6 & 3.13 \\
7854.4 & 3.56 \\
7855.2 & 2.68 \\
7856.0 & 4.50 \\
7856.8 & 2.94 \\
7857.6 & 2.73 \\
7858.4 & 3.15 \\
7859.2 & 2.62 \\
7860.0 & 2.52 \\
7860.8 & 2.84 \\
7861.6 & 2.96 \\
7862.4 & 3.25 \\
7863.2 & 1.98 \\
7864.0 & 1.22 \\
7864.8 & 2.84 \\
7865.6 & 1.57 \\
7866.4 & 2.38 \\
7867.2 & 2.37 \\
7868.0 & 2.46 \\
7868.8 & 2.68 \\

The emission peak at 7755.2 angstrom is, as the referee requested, [S II] 6716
